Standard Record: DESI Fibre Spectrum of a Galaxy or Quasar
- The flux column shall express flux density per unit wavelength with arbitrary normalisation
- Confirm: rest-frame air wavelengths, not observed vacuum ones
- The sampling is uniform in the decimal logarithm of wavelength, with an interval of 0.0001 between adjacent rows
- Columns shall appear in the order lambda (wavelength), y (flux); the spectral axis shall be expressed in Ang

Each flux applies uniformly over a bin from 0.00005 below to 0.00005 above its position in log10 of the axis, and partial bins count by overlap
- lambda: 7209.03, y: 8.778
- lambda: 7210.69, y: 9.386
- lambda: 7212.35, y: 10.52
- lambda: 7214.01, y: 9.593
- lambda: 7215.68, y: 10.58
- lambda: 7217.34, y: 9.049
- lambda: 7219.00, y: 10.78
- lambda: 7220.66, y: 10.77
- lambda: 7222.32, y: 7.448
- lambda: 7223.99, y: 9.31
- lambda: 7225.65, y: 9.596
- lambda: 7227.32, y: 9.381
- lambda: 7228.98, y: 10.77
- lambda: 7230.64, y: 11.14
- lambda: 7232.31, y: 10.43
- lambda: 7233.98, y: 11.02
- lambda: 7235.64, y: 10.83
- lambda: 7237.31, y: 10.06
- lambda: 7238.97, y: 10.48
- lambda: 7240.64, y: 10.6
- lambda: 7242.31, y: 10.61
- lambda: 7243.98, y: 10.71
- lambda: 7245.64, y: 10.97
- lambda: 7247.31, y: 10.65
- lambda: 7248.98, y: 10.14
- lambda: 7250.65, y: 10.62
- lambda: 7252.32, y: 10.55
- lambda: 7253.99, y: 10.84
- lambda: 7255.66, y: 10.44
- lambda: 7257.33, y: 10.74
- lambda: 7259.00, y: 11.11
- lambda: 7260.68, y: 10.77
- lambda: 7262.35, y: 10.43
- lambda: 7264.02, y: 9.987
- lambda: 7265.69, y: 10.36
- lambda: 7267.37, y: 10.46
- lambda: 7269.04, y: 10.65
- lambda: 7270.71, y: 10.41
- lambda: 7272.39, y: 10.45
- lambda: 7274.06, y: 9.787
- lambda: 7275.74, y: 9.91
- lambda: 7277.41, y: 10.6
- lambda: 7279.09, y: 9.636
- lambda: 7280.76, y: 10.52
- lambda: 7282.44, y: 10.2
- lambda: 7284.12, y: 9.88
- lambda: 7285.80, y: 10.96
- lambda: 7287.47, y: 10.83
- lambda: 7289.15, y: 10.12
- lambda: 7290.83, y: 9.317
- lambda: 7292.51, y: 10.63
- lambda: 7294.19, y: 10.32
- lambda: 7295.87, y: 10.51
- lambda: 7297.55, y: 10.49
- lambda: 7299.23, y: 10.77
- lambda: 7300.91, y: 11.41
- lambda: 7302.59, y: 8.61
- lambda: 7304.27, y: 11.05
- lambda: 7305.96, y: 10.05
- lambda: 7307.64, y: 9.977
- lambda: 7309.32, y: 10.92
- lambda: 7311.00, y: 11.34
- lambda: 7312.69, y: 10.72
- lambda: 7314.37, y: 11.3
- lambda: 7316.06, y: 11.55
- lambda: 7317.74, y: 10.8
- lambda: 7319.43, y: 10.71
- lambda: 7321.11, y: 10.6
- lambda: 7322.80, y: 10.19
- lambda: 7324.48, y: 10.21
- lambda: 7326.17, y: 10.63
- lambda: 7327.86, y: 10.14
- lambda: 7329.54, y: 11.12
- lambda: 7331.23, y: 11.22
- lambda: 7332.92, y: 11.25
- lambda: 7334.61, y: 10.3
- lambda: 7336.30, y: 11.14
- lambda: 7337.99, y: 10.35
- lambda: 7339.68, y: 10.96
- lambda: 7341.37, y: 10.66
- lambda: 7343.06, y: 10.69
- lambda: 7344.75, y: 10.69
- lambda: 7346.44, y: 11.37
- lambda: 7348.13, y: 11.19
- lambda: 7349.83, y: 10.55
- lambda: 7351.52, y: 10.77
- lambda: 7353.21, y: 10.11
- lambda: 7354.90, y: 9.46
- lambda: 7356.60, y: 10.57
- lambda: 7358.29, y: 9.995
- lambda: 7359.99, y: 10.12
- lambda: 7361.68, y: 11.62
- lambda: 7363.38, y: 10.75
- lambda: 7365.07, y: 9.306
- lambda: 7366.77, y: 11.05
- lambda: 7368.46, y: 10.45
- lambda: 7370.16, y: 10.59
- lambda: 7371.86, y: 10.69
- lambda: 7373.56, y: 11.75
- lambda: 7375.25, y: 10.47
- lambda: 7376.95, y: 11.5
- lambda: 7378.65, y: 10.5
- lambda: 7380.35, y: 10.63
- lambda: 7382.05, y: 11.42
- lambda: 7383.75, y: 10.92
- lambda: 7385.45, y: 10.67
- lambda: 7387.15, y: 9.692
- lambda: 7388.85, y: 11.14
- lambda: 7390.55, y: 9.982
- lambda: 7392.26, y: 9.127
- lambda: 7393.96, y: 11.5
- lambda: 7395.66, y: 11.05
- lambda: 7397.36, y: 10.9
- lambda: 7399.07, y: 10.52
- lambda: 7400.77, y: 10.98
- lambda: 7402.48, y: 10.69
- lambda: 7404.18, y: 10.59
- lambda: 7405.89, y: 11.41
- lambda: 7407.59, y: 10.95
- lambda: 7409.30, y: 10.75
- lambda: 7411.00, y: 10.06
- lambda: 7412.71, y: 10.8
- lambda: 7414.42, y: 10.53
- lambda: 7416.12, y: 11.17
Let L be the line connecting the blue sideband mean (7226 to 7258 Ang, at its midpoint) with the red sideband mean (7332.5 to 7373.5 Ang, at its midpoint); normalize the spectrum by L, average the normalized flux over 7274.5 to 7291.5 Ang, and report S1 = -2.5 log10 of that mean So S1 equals 0.04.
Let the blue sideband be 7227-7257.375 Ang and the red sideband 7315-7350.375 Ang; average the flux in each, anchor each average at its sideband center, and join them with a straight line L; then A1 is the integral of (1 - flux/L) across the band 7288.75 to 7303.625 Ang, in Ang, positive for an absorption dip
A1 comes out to 0.6 Ang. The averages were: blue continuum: 10.6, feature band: 10.3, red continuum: 10.8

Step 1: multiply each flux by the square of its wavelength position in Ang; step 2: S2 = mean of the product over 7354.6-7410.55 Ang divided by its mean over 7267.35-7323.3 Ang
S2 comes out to 1.0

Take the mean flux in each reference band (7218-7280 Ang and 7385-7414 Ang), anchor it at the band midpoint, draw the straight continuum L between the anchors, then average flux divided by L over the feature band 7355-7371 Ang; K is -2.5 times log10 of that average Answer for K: 0.01 mag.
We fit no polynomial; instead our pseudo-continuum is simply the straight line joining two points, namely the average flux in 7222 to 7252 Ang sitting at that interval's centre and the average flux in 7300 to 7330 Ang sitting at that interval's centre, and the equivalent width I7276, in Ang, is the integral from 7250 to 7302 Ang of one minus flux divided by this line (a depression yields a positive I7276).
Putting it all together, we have 0.2 Ang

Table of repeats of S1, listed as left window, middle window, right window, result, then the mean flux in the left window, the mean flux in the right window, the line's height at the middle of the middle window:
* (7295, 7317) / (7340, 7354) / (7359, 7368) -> -0.018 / 10.7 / 10.6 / 10.6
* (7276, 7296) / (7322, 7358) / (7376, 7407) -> -0.013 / 10.3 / 10.7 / 10.5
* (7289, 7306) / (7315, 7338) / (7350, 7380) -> -0.033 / 10.3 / 10.6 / 10.4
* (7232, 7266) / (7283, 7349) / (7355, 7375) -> -0.005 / 10.6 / 10.6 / 10.6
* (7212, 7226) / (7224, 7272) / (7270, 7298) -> -0.058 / 9.71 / 10.3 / 9.96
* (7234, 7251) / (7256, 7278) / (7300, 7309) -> 0.003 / 10.6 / 10.3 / 10.5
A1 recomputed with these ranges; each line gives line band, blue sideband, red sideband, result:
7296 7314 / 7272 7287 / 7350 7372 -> -0.5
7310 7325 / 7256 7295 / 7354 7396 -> -0.6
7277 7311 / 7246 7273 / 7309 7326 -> 1.1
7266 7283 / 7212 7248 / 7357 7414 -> 0.2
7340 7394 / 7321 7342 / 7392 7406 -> 0.6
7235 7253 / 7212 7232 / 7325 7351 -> -0.9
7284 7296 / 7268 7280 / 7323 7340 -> 0.0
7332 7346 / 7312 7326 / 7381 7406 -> -0.1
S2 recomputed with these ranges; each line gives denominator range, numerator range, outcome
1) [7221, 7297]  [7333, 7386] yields 1.06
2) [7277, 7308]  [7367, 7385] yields 1.08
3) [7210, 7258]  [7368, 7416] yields 1.09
